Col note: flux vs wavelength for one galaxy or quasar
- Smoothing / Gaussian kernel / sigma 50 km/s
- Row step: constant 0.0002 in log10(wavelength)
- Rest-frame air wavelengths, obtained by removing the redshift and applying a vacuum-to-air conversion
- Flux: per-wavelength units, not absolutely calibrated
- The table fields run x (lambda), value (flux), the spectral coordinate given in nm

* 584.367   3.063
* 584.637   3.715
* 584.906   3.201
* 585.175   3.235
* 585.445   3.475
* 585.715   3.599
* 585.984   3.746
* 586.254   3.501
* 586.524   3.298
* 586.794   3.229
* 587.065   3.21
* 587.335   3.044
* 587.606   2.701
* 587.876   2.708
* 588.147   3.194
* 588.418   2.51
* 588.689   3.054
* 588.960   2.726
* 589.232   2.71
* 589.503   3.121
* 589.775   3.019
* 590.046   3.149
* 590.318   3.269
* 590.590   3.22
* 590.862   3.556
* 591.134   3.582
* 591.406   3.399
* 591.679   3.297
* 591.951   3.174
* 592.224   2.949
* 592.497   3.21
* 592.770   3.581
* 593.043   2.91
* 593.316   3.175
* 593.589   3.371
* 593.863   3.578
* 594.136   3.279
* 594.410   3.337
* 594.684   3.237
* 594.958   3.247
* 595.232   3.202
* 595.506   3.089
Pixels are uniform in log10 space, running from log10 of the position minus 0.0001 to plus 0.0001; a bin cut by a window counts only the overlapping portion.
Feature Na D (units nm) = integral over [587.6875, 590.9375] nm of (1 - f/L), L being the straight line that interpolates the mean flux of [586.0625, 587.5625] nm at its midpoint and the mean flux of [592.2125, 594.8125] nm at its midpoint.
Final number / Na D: 0.249 nm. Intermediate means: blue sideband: 3.24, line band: 3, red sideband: 3.28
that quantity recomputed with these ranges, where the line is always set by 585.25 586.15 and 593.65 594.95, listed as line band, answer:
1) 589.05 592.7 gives 0.25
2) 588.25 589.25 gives 0.21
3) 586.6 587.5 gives 0.10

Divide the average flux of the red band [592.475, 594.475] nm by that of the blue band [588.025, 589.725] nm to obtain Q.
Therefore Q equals 1.1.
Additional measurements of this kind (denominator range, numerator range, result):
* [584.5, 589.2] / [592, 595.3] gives 1.03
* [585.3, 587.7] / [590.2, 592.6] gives 0.99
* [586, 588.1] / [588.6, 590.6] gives 0.96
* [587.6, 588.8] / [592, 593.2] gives 1.11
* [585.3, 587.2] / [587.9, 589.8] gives 0.84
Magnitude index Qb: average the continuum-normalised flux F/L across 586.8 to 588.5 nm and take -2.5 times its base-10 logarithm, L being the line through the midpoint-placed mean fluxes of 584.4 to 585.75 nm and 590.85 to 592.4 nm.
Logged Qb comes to 0.150 mag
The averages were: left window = 3.4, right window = 3.3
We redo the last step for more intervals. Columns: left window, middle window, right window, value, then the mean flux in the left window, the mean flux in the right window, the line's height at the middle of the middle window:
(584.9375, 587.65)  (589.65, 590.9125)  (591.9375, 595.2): 0.020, 3.32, 3.25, 3.28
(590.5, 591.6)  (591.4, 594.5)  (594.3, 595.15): 0.028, 3.44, 3.27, 3.35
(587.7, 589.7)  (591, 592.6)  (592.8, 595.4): -0.059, 2.86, 3.27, 3.1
